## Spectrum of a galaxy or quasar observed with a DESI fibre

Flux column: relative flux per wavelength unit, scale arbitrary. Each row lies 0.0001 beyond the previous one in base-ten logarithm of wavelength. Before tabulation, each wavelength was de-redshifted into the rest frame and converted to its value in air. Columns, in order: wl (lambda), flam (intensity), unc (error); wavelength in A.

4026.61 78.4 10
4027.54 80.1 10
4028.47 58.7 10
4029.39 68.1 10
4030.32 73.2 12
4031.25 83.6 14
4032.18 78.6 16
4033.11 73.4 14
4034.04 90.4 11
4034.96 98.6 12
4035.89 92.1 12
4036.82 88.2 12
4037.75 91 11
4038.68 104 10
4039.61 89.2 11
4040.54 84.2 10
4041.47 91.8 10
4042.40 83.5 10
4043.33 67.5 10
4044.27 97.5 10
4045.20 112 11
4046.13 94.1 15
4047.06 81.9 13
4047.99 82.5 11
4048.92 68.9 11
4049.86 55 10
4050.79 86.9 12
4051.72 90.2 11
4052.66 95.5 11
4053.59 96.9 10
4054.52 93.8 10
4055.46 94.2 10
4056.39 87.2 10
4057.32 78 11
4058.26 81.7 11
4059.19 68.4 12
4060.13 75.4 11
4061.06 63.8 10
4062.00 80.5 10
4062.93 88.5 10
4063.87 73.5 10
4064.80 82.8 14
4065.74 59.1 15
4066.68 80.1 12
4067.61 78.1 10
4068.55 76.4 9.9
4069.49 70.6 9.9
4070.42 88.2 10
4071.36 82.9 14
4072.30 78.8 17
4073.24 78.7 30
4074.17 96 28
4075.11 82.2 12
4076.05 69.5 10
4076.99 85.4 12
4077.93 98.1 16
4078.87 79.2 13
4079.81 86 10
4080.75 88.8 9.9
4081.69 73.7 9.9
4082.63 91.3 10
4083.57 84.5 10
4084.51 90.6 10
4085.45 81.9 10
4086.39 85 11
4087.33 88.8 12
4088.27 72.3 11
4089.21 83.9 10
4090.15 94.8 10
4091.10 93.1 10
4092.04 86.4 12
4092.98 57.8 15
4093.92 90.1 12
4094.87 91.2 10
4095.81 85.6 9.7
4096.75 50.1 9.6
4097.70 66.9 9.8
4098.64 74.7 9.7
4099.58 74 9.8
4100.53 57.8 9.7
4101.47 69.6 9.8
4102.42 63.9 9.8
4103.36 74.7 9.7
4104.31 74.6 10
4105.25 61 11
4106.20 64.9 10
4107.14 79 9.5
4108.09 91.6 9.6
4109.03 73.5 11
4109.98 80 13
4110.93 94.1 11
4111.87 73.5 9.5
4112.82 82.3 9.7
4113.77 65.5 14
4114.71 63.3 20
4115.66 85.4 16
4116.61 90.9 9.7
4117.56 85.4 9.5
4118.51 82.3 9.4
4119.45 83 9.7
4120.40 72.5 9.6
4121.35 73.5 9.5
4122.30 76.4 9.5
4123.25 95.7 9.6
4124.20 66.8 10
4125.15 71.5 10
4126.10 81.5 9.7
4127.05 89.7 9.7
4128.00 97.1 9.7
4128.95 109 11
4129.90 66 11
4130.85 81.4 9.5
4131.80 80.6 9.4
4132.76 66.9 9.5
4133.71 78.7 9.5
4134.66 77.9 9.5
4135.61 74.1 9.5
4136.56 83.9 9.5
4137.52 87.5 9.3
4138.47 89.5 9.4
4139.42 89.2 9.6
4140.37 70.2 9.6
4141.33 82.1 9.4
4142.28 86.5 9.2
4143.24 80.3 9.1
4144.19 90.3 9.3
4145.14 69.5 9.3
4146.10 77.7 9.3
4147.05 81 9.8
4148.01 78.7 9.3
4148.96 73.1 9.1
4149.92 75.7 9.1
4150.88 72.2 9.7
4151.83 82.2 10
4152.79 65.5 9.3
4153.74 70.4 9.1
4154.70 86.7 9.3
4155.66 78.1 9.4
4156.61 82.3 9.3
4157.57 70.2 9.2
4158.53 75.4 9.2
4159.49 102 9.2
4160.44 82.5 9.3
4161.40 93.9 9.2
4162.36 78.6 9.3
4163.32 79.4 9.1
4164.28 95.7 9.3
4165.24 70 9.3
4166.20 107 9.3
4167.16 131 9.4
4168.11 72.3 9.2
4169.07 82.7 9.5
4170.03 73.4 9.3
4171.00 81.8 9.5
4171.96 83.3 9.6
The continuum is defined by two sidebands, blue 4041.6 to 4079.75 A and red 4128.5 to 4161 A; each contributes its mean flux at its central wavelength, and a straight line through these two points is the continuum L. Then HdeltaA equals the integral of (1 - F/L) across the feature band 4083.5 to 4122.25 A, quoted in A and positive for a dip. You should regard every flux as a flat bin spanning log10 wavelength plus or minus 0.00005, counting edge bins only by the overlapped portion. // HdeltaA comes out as 1.6 A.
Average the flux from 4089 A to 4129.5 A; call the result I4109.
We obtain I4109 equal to 78.5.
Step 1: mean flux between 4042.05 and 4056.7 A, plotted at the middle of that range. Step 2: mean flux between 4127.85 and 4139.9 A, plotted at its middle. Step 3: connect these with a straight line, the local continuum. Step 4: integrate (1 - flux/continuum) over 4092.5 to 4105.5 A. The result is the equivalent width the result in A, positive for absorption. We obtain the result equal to 2.07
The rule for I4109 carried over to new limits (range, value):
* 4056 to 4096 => 81.6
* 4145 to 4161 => 78.1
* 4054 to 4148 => 79.9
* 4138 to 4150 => 80.4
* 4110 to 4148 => 80.8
